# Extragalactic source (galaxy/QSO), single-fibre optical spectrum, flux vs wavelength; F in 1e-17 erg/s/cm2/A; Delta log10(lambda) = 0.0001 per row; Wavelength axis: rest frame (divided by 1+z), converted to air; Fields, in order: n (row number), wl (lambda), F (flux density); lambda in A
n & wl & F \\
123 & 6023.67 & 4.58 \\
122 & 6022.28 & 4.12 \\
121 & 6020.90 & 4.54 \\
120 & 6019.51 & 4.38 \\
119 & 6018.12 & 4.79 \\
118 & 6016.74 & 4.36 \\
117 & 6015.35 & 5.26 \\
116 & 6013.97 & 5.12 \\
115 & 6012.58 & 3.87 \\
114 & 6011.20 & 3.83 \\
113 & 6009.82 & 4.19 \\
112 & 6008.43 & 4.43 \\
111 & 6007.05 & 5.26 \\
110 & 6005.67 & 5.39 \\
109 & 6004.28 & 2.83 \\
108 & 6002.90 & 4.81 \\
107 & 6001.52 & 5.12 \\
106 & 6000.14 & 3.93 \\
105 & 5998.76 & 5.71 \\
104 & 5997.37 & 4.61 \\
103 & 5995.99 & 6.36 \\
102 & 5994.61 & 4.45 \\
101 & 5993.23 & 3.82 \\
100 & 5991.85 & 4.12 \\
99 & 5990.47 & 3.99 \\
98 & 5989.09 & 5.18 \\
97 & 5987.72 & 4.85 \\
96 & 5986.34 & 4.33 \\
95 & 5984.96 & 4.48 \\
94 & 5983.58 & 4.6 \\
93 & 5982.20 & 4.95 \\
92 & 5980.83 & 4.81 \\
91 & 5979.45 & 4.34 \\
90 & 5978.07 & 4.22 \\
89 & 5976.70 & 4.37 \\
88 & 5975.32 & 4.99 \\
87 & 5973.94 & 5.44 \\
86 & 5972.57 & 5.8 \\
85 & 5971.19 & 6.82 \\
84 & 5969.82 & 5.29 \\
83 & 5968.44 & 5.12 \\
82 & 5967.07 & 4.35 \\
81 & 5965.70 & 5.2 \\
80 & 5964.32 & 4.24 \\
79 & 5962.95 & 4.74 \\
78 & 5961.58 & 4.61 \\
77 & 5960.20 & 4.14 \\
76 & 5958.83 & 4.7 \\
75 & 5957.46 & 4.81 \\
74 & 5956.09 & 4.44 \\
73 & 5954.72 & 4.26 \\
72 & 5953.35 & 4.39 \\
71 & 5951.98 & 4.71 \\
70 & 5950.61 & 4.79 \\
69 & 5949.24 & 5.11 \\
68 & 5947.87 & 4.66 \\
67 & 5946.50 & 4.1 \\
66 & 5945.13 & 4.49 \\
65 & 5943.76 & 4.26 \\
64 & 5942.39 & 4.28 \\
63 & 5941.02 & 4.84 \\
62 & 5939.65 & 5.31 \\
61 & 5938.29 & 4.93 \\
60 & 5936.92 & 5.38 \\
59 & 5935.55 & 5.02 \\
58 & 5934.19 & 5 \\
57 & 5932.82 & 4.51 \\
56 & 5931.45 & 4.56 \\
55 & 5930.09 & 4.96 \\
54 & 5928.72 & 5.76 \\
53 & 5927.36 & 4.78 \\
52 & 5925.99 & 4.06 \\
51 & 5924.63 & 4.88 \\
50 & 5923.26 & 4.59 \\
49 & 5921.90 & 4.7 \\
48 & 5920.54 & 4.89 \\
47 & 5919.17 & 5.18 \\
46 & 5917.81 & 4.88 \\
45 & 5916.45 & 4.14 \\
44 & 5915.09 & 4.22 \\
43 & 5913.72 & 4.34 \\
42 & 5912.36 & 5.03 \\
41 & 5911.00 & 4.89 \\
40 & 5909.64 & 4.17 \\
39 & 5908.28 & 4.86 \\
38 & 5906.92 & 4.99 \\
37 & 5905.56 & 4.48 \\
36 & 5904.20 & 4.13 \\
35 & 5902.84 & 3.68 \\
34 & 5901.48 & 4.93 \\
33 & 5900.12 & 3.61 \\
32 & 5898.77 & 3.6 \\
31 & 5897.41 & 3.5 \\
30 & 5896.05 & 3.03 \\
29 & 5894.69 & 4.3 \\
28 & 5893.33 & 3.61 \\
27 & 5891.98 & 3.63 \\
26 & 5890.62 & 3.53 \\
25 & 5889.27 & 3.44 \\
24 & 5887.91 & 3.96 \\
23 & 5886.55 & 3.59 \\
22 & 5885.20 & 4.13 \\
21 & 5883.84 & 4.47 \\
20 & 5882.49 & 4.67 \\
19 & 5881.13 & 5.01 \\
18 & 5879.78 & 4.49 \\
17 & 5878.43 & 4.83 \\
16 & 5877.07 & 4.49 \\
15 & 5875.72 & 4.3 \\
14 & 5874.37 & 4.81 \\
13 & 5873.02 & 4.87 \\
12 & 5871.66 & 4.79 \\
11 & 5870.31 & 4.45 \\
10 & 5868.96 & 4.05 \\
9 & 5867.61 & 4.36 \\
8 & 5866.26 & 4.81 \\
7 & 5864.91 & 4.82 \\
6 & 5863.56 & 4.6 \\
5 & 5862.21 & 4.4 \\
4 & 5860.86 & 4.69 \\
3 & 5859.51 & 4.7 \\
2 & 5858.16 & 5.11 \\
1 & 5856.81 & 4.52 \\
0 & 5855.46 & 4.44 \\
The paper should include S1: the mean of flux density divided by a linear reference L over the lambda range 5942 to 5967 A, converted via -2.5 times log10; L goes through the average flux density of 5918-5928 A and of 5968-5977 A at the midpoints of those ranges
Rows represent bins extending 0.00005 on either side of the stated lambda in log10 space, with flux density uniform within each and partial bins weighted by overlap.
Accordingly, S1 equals 0.14 mag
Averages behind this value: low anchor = 4.73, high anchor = 5.45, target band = 4.55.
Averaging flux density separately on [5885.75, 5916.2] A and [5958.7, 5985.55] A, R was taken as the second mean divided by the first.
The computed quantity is 1.2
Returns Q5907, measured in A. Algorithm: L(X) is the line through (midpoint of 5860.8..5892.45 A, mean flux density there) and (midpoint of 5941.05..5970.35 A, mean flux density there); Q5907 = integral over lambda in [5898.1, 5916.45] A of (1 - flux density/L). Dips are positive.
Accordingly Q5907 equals 0.4 A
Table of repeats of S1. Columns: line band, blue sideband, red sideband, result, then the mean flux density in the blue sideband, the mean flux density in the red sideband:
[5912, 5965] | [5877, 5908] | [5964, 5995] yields -0.05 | 4.09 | 4.78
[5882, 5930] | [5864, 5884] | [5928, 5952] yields 0.10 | 4.62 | 4.82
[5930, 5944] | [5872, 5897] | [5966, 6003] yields -0.07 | 4.18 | 4.85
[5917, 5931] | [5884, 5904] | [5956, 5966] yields -0.17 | 3.78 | 4.6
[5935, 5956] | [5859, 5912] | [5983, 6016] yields -0.05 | 4.3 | 4.61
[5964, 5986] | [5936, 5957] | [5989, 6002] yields -0.06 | 4.67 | 4.7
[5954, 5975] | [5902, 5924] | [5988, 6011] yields -0.07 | 4.58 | 4.62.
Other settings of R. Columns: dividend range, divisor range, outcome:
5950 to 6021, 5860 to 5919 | 1.09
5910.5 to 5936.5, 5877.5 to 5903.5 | 1.19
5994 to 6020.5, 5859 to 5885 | 1.01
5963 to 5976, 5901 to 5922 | 1.14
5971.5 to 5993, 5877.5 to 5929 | 1.09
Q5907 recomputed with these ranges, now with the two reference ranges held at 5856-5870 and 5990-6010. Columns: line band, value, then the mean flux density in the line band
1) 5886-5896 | 2.00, 3.68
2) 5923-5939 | -0.93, 4.88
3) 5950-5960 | 0.11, 4.57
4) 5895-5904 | 1.63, 3.77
